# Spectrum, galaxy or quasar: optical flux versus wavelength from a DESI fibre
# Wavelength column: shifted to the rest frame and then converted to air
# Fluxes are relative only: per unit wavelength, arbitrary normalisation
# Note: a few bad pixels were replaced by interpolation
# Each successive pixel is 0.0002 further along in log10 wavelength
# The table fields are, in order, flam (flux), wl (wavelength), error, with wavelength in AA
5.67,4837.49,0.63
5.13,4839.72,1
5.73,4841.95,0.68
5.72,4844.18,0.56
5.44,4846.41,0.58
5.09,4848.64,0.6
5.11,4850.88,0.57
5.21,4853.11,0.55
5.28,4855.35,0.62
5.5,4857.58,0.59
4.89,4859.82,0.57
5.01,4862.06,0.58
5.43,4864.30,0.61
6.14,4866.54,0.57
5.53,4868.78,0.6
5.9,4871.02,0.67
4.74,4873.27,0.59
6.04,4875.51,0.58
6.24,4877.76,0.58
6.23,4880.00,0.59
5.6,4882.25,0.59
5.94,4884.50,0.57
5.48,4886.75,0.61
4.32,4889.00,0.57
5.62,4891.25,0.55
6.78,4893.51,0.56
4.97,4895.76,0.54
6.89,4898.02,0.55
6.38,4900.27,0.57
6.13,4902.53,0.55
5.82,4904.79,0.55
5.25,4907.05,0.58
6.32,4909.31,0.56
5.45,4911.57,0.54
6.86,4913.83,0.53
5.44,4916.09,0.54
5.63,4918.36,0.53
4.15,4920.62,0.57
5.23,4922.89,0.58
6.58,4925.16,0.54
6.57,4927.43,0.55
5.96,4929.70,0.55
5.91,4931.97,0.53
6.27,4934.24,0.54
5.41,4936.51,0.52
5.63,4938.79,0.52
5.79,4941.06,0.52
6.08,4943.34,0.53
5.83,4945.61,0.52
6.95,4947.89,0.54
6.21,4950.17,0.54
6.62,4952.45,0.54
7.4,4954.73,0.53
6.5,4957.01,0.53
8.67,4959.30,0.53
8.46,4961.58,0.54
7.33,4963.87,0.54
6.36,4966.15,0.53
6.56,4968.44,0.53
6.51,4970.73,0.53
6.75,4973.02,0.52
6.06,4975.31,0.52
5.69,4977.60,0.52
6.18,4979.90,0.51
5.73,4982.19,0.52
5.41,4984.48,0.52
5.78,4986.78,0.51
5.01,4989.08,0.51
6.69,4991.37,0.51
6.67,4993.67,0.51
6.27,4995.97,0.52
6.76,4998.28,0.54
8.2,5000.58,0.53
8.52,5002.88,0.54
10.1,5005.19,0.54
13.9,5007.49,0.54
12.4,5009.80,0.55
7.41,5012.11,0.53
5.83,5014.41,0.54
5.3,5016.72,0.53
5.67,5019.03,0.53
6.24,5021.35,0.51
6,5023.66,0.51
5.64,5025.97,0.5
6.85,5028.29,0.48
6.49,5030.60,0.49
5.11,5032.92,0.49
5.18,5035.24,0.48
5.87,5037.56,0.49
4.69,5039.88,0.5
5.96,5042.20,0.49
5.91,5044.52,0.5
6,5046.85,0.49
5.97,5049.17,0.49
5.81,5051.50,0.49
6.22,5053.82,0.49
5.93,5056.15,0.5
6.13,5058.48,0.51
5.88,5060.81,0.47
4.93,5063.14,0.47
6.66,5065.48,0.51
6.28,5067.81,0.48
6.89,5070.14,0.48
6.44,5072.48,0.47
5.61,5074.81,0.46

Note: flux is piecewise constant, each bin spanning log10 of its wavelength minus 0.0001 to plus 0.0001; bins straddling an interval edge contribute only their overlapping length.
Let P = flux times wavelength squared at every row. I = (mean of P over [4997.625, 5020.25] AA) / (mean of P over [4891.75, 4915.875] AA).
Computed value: 1.5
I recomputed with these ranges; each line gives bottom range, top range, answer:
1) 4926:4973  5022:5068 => 0.93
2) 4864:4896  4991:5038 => 1.34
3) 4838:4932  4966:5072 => 1.22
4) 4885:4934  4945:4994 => 1.15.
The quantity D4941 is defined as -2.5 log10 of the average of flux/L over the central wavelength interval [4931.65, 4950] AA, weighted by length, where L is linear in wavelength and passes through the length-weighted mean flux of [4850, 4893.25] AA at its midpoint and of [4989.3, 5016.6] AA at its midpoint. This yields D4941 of 0.16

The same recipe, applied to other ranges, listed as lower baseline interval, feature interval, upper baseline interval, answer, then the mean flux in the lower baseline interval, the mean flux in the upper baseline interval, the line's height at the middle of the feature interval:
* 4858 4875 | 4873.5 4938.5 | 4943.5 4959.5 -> 0.034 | 5.41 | 6.73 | 6.02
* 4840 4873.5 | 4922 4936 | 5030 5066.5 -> -0.100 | 5.39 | 5.78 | 5.54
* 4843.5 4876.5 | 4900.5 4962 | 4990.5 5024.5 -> 0.064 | 5.4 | 7.75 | 6.53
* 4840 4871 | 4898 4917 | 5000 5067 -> -0.044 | 5.4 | 6.7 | 5.78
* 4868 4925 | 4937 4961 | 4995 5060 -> -0.071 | 5.73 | 6.79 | 6.16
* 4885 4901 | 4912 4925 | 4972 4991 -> 0.048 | 5.77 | 5.86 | 5.79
